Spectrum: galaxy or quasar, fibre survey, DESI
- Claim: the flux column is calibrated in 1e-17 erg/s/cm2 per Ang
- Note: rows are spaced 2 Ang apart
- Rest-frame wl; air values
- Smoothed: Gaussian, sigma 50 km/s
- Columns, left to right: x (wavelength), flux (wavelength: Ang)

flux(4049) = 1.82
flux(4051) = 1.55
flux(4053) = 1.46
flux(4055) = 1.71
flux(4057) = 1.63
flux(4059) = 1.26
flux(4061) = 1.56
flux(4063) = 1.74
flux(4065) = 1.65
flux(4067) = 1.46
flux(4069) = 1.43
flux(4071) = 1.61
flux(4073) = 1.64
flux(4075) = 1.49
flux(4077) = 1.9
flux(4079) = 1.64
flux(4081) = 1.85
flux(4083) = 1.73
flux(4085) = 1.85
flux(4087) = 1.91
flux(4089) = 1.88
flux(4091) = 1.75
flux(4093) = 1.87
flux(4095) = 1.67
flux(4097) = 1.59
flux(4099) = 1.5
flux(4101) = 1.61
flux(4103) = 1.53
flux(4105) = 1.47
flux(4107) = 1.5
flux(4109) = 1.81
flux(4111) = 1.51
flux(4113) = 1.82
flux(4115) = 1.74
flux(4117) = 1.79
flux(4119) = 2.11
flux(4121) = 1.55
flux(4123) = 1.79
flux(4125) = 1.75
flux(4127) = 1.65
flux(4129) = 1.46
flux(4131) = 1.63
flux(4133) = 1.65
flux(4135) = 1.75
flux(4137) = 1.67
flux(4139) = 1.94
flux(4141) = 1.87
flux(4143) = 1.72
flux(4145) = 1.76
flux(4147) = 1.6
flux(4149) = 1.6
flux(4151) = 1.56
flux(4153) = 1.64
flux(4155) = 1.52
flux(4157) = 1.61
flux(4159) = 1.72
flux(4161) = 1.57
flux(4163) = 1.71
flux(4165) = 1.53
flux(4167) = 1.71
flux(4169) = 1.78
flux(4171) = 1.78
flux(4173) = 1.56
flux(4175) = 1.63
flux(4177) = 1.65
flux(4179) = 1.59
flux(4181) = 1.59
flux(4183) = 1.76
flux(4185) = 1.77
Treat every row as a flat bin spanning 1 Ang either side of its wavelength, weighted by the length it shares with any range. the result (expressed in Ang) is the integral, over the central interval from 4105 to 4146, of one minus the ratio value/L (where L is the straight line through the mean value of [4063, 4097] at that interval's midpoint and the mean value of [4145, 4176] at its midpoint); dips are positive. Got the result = -1.2 Ang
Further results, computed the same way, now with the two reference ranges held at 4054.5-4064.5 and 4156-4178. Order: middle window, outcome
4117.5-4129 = -0.8 Ang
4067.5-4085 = -0.8 Ang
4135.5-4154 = -0.7 Ang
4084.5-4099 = -1.5 Ang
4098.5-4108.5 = 0.5 Ang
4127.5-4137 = 0.0 Ang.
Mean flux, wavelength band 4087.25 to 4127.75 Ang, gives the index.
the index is 1.7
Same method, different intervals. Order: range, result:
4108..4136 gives 1.71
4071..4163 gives 1.69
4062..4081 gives 1.63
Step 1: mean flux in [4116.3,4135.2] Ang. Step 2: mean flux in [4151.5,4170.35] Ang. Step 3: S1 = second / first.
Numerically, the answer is 0.96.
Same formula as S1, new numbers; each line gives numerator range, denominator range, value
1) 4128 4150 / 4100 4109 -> 1.09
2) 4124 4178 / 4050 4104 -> 1.01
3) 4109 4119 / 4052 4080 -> 1.11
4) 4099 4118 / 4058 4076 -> 1.06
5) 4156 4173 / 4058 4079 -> 1.06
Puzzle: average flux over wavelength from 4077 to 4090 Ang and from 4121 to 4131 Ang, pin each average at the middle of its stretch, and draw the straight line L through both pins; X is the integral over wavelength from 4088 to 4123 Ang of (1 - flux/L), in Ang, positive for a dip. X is 0.7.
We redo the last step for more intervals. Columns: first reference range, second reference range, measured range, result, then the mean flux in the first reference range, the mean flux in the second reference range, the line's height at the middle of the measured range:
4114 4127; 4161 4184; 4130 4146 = -0.1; 1.78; 1.66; 1.74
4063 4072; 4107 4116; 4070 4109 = -1.5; 1.56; 1.7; 1.63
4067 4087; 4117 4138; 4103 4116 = 0.5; 1.68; 1.71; 1.7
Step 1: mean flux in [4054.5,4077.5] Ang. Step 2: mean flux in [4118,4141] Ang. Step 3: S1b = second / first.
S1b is 1.09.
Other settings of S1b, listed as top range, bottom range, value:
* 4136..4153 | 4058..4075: 1.11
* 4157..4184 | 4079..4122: 0.97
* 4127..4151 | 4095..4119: 1.03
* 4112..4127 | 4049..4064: 1.13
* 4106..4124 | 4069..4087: 1.02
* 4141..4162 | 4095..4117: 1.01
